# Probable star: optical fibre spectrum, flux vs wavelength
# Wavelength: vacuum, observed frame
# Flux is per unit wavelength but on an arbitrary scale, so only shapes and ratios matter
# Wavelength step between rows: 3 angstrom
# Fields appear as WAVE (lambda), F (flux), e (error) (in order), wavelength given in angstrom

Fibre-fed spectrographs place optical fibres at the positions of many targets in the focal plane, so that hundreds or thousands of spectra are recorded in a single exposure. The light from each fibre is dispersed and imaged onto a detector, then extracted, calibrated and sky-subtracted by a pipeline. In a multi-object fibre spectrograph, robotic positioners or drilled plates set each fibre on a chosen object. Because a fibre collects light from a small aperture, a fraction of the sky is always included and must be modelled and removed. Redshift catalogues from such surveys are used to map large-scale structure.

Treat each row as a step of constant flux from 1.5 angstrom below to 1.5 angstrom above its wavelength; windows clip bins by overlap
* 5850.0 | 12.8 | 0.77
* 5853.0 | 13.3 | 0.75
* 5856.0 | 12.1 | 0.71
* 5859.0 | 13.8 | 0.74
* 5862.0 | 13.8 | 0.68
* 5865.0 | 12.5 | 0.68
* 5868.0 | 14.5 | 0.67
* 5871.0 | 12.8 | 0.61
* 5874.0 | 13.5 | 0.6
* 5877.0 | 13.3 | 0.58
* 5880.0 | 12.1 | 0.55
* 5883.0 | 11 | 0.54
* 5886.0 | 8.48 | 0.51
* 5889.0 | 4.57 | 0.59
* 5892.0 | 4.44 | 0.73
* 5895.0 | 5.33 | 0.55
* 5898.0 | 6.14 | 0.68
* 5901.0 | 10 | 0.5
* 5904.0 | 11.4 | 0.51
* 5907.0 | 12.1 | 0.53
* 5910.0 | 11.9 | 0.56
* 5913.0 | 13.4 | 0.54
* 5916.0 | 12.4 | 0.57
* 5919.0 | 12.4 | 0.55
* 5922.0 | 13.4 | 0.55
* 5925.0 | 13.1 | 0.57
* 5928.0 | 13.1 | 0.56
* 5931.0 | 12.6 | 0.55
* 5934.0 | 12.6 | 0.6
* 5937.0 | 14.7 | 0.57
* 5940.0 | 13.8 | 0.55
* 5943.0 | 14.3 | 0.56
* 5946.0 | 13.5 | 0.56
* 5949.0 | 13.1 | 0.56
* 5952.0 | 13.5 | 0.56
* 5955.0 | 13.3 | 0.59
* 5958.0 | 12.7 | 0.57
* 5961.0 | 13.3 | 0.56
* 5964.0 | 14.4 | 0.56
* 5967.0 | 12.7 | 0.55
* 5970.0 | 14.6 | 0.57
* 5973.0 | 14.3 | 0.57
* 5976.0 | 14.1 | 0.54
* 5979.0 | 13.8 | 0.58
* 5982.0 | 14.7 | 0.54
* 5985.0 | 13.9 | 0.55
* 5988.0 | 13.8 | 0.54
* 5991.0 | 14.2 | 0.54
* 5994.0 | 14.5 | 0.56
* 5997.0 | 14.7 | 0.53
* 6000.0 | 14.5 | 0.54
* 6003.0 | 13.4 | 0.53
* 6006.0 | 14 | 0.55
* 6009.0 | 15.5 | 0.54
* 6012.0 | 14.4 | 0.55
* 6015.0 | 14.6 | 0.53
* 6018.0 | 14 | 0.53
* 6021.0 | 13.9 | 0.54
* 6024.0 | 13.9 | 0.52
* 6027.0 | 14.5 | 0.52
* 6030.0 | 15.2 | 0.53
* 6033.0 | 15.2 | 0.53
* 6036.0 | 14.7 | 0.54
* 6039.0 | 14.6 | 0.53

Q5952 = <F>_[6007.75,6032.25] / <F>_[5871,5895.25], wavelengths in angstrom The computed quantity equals 1.53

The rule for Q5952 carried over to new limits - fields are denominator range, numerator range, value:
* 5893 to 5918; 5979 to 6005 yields 1.38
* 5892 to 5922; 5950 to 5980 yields 1.31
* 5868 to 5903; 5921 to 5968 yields 1.41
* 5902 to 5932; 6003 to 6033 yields 1.15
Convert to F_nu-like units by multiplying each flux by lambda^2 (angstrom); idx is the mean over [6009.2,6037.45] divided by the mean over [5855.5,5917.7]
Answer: 1.39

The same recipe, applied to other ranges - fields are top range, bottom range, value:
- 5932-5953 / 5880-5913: 1.55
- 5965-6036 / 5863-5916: 1.41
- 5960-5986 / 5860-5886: 1.14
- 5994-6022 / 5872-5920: 1.47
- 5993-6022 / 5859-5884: 1.15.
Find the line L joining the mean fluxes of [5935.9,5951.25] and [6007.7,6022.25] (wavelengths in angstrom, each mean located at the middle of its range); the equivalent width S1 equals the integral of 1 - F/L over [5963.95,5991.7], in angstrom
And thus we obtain 0.23 angstrom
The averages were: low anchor 13.8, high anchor 14.5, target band 14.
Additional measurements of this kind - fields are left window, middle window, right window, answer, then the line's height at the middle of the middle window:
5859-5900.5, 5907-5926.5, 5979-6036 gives -2.1 angstrom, 11.5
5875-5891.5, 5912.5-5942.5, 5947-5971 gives -3.3 angstrom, 11.9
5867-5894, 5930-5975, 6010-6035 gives -4.1 angstrom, 12.4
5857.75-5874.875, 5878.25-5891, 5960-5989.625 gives 4.3 angstrom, 13.6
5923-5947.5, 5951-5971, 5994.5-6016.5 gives 0.5 angstrom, 13.8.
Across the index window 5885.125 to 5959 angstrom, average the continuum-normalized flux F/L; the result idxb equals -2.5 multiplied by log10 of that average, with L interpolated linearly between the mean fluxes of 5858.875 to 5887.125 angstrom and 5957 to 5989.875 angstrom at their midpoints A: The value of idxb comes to 0.16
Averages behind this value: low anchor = 12.6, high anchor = 13.9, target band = 11.5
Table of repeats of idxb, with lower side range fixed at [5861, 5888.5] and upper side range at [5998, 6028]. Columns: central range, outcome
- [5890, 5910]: 0.43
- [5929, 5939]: -0.02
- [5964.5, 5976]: -0.03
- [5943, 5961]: 0.00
